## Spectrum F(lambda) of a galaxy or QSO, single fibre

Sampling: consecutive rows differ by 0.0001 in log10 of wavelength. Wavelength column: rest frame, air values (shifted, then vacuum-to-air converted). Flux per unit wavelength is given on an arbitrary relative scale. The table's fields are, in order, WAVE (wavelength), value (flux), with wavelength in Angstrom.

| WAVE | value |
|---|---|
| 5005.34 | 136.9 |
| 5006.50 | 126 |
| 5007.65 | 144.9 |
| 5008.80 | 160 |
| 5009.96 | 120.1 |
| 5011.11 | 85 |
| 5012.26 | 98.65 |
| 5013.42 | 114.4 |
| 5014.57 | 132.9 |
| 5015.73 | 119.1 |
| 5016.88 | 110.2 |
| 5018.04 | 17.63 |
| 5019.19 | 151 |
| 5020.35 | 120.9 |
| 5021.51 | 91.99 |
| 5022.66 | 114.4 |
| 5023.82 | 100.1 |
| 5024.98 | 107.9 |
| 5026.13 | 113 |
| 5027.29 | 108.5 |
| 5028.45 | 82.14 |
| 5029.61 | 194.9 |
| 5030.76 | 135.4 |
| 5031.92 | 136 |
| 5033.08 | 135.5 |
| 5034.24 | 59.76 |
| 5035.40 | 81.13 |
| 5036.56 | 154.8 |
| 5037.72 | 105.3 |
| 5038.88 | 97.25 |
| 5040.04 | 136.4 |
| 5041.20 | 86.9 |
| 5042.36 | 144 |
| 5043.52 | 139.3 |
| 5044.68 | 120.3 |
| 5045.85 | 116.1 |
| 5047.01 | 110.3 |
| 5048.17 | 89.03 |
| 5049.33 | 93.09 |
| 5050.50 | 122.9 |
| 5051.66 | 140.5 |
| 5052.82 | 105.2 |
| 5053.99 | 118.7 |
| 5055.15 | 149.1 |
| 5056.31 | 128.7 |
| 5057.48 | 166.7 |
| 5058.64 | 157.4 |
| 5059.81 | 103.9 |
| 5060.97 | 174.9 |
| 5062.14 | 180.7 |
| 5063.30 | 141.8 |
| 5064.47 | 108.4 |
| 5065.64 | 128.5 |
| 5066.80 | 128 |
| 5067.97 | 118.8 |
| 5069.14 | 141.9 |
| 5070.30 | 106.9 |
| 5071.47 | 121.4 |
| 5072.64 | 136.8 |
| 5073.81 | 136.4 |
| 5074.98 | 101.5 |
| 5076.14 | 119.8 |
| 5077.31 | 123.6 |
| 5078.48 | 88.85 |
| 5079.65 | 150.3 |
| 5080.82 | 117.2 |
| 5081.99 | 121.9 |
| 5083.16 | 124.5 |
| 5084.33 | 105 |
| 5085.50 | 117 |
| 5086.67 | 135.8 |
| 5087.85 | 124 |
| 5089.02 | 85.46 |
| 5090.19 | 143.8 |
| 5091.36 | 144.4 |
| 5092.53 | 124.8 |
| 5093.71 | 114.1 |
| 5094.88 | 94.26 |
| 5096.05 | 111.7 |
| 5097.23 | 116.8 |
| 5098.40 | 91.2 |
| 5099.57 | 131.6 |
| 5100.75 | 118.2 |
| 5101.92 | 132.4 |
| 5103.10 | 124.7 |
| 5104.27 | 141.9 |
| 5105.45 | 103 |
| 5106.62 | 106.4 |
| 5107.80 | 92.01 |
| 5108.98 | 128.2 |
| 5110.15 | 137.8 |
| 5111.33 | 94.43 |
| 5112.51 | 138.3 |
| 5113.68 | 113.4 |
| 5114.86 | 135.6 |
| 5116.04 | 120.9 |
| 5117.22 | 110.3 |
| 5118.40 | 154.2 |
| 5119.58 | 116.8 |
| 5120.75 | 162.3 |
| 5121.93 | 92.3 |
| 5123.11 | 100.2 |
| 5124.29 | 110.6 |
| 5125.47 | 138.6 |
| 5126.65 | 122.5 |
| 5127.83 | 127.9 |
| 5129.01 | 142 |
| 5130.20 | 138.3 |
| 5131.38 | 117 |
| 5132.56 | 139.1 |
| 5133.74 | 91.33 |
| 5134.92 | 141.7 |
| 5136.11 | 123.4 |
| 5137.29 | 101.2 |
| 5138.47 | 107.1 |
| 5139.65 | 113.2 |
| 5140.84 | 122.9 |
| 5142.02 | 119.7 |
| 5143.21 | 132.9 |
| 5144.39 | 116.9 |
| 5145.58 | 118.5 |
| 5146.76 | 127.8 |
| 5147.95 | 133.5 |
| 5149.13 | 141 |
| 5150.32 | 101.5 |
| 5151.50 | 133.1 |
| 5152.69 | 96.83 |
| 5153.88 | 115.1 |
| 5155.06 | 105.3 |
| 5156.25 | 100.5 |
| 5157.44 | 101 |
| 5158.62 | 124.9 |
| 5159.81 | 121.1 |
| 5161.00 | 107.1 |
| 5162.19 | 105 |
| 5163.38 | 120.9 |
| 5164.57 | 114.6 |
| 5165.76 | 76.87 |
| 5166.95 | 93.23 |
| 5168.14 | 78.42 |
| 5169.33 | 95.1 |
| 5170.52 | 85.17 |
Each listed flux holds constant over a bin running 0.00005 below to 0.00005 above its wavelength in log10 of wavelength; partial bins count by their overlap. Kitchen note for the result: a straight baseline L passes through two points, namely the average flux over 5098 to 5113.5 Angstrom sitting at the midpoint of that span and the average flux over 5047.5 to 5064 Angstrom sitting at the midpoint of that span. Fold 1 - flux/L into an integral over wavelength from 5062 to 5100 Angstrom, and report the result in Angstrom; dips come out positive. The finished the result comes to 1.4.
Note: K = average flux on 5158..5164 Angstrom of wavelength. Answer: 116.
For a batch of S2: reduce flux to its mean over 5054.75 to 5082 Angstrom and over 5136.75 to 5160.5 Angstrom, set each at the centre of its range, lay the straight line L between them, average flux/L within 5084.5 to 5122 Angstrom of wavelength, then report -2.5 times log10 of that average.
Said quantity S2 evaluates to 0.04 mag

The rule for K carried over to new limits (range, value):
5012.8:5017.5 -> 118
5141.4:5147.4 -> 123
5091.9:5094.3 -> 120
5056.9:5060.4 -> 143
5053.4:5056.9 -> 132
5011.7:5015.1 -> 115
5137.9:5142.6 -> 116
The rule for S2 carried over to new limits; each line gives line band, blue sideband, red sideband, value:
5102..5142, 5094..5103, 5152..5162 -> -0.087 mag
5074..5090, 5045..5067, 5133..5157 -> 0.074 mag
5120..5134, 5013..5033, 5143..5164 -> -0.072 mag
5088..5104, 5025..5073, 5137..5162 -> 0.019 mag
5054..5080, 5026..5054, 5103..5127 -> -0.118 mag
